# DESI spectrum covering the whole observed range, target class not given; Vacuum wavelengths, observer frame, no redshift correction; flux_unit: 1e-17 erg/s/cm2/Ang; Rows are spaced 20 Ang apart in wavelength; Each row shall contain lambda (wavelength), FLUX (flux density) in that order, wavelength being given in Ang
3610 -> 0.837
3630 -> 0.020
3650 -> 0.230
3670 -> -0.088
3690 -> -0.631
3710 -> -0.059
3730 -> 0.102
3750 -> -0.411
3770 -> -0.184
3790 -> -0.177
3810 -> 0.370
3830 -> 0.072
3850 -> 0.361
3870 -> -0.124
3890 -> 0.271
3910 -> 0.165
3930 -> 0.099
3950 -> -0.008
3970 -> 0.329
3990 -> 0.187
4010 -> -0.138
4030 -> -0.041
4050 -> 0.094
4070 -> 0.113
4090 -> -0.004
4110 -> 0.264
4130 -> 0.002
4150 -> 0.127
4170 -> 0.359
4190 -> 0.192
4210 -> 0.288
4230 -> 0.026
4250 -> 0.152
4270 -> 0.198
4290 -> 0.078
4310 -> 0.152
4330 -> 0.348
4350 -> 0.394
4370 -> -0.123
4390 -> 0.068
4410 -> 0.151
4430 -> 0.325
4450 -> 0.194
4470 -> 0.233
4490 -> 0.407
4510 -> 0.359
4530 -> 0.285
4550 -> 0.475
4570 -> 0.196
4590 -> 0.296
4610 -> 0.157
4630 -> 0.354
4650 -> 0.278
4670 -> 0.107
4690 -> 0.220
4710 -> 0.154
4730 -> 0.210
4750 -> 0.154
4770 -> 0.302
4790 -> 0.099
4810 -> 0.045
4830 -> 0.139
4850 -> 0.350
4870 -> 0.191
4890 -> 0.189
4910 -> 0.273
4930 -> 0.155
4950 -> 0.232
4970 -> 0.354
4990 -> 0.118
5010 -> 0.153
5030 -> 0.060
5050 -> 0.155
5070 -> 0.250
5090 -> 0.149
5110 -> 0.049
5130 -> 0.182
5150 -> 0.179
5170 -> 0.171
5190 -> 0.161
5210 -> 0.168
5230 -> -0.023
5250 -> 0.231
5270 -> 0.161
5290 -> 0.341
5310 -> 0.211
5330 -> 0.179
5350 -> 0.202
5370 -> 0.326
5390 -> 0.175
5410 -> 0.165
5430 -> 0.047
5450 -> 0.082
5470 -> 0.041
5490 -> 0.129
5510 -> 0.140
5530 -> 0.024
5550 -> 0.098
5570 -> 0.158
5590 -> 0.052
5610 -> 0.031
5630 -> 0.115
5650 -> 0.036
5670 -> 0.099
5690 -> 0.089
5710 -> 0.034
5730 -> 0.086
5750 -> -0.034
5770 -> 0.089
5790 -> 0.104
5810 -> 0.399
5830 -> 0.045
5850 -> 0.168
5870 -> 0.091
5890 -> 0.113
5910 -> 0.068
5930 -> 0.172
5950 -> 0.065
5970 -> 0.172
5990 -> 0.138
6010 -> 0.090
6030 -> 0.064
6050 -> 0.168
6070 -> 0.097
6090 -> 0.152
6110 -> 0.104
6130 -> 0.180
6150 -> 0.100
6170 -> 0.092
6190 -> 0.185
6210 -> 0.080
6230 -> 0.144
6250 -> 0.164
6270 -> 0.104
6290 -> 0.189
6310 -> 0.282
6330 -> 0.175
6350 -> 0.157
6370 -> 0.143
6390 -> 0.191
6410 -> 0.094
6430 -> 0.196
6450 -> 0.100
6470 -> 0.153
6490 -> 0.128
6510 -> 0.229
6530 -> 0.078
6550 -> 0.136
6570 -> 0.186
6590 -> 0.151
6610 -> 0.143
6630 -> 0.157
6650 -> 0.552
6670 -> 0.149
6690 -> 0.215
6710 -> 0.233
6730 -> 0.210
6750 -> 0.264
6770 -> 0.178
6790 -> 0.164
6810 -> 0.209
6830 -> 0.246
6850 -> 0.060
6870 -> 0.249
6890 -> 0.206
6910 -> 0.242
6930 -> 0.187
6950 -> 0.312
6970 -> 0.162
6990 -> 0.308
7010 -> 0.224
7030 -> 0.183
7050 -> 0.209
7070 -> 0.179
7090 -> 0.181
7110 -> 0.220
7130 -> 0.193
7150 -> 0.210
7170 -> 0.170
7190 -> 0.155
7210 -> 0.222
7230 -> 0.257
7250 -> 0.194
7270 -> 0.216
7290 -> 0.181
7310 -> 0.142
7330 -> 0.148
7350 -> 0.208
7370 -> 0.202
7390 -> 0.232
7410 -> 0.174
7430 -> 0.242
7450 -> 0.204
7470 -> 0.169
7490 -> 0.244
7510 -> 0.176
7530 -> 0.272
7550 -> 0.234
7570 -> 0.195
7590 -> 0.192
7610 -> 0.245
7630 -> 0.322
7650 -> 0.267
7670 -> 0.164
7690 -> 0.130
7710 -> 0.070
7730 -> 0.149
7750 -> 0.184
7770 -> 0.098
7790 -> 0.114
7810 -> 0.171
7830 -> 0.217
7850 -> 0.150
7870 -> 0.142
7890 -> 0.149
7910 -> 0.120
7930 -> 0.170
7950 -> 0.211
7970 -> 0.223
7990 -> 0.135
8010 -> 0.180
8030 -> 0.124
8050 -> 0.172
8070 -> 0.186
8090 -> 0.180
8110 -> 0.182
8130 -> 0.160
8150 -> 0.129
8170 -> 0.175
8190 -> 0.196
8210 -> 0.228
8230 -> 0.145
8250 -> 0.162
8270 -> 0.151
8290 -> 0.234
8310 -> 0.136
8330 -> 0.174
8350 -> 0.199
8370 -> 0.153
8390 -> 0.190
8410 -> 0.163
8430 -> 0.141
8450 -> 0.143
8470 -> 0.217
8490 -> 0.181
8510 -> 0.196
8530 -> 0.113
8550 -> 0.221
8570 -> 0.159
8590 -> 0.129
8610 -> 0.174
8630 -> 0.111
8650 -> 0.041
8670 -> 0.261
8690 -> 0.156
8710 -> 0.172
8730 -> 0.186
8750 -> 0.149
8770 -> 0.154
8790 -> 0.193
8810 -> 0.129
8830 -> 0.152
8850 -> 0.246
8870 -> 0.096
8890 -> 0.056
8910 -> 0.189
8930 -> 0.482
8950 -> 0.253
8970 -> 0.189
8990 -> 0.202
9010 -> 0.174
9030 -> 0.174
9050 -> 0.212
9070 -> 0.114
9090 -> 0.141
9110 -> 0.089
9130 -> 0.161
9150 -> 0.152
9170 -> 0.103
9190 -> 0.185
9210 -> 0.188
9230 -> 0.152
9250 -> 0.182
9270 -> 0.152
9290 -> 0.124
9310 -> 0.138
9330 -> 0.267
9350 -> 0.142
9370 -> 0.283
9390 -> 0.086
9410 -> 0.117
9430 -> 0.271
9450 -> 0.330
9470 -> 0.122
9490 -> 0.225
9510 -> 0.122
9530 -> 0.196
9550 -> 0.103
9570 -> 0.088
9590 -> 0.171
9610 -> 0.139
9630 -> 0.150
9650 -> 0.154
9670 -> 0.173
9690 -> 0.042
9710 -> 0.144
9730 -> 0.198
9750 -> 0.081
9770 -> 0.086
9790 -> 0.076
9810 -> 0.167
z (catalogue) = 0.785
